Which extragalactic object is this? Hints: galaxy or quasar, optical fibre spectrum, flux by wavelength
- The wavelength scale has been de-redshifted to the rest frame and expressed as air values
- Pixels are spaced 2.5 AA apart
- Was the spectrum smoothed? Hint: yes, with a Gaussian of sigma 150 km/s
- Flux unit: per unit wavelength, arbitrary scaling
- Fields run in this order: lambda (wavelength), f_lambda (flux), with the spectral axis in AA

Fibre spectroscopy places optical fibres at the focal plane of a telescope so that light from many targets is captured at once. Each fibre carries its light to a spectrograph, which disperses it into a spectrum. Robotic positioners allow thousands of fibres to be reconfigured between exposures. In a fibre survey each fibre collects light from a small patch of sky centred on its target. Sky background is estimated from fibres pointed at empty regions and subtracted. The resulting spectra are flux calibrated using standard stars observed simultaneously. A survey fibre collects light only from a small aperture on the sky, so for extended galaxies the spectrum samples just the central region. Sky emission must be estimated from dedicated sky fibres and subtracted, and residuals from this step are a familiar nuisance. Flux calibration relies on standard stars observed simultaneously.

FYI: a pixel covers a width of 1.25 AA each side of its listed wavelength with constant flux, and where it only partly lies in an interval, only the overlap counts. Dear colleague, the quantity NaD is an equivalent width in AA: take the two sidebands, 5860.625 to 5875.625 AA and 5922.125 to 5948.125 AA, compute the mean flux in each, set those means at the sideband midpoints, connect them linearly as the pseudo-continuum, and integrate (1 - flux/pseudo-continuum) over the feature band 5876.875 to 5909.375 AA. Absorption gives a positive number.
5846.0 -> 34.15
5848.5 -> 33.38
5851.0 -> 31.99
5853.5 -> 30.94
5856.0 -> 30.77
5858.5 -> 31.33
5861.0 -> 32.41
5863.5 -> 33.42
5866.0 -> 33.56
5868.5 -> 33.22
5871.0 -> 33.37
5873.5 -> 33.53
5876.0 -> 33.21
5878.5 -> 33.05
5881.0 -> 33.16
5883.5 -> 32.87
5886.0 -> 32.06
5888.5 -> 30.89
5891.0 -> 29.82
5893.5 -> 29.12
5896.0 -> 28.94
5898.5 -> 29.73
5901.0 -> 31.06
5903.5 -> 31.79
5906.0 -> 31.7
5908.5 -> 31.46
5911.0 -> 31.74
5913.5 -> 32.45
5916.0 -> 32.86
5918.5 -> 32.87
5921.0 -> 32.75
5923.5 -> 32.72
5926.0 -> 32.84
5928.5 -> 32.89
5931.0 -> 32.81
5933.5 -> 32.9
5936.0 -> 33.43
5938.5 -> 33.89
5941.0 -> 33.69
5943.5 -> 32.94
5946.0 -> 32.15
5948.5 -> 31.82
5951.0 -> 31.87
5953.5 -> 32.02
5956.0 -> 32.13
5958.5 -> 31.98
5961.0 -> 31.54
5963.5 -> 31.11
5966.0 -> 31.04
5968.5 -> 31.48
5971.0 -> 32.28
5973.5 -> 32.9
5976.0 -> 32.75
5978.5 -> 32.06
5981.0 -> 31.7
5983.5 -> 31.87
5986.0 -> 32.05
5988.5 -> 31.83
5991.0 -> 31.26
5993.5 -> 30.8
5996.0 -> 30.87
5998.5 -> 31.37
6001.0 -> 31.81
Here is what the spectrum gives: 1.9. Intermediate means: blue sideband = 33.3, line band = 31.2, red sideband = 33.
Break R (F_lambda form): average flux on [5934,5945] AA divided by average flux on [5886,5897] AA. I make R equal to 1.11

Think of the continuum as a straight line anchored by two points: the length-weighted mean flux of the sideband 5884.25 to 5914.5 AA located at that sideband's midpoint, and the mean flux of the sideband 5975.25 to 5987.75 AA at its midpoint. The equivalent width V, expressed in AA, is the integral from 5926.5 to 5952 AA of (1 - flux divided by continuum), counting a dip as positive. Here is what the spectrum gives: -1.1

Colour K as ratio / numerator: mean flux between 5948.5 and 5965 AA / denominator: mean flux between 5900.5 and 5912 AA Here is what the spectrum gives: 1.01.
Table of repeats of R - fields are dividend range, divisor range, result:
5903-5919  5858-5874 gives 0.97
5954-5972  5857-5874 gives 0.96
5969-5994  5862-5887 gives 0.96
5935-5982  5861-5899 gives 1.01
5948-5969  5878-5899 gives 1.02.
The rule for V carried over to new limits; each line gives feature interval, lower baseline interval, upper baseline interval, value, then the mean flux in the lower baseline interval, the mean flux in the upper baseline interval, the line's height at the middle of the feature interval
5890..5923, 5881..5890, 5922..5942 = 1.3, 32.1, 33.1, 32.5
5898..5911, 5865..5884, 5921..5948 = 0.7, 33.3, 33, 33.1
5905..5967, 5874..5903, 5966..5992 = -1.4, 31.3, 32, 31.7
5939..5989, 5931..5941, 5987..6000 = 0.4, 33.4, 31.3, 32.3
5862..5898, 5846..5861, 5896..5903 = -1.3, 31.9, 30.3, 31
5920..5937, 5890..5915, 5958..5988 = -0.9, 30.8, 31.9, 31.2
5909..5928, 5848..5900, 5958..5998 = -0.4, 31.9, 31.7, 31.8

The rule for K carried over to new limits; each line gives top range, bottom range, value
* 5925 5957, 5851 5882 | 1.00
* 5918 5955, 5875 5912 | 1.04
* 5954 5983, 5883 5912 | 1.03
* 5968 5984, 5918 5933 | 0.98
